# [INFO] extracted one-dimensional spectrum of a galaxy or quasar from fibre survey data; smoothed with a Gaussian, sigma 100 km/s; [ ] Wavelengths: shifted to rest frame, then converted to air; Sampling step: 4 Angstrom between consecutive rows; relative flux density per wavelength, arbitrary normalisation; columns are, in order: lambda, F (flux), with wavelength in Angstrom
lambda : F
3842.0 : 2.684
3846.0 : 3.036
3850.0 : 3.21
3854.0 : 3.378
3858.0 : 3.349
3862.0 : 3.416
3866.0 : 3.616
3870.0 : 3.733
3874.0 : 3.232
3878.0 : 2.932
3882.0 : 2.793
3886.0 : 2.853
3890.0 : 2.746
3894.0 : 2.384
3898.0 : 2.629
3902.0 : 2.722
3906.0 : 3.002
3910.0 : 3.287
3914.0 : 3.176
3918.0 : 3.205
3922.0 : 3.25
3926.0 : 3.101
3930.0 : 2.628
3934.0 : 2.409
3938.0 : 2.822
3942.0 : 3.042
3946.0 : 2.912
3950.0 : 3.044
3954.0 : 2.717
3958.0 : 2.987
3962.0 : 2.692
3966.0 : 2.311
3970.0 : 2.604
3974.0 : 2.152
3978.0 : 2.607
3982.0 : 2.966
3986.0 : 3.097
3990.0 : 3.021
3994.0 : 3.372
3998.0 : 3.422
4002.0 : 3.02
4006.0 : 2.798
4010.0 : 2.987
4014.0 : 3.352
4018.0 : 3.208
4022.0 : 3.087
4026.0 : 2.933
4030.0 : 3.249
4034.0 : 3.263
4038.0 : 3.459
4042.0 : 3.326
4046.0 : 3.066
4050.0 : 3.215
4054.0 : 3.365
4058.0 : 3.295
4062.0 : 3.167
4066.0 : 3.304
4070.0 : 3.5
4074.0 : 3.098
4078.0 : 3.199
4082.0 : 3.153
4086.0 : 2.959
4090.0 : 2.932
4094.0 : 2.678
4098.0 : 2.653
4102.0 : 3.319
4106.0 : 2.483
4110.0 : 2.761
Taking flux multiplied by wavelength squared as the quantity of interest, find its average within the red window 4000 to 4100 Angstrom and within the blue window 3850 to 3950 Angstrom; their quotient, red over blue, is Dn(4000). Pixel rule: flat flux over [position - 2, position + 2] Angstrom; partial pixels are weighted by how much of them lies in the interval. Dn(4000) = 1.1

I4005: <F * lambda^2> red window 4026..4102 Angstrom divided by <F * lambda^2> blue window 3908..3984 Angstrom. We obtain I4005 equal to 1.2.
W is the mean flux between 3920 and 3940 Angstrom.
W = 2.84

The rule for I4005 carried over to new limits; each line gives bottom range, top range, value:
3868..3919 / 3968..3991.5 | 0.96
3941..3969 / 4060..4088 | 1.21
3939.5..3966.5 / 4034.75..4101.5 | 1.17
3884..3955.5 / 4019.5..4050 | 1.17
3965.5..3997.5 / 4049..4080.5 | 1.21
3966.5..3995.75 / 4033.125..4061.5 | 1.21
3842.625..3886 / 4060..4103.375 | 1.06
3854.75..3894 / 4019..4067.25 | 1.12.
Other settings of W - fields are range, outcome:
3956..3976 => 2.55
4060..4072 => 3.32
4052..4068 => 3.28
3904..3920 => 3.17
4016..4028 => 3.08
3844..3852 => 3.12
